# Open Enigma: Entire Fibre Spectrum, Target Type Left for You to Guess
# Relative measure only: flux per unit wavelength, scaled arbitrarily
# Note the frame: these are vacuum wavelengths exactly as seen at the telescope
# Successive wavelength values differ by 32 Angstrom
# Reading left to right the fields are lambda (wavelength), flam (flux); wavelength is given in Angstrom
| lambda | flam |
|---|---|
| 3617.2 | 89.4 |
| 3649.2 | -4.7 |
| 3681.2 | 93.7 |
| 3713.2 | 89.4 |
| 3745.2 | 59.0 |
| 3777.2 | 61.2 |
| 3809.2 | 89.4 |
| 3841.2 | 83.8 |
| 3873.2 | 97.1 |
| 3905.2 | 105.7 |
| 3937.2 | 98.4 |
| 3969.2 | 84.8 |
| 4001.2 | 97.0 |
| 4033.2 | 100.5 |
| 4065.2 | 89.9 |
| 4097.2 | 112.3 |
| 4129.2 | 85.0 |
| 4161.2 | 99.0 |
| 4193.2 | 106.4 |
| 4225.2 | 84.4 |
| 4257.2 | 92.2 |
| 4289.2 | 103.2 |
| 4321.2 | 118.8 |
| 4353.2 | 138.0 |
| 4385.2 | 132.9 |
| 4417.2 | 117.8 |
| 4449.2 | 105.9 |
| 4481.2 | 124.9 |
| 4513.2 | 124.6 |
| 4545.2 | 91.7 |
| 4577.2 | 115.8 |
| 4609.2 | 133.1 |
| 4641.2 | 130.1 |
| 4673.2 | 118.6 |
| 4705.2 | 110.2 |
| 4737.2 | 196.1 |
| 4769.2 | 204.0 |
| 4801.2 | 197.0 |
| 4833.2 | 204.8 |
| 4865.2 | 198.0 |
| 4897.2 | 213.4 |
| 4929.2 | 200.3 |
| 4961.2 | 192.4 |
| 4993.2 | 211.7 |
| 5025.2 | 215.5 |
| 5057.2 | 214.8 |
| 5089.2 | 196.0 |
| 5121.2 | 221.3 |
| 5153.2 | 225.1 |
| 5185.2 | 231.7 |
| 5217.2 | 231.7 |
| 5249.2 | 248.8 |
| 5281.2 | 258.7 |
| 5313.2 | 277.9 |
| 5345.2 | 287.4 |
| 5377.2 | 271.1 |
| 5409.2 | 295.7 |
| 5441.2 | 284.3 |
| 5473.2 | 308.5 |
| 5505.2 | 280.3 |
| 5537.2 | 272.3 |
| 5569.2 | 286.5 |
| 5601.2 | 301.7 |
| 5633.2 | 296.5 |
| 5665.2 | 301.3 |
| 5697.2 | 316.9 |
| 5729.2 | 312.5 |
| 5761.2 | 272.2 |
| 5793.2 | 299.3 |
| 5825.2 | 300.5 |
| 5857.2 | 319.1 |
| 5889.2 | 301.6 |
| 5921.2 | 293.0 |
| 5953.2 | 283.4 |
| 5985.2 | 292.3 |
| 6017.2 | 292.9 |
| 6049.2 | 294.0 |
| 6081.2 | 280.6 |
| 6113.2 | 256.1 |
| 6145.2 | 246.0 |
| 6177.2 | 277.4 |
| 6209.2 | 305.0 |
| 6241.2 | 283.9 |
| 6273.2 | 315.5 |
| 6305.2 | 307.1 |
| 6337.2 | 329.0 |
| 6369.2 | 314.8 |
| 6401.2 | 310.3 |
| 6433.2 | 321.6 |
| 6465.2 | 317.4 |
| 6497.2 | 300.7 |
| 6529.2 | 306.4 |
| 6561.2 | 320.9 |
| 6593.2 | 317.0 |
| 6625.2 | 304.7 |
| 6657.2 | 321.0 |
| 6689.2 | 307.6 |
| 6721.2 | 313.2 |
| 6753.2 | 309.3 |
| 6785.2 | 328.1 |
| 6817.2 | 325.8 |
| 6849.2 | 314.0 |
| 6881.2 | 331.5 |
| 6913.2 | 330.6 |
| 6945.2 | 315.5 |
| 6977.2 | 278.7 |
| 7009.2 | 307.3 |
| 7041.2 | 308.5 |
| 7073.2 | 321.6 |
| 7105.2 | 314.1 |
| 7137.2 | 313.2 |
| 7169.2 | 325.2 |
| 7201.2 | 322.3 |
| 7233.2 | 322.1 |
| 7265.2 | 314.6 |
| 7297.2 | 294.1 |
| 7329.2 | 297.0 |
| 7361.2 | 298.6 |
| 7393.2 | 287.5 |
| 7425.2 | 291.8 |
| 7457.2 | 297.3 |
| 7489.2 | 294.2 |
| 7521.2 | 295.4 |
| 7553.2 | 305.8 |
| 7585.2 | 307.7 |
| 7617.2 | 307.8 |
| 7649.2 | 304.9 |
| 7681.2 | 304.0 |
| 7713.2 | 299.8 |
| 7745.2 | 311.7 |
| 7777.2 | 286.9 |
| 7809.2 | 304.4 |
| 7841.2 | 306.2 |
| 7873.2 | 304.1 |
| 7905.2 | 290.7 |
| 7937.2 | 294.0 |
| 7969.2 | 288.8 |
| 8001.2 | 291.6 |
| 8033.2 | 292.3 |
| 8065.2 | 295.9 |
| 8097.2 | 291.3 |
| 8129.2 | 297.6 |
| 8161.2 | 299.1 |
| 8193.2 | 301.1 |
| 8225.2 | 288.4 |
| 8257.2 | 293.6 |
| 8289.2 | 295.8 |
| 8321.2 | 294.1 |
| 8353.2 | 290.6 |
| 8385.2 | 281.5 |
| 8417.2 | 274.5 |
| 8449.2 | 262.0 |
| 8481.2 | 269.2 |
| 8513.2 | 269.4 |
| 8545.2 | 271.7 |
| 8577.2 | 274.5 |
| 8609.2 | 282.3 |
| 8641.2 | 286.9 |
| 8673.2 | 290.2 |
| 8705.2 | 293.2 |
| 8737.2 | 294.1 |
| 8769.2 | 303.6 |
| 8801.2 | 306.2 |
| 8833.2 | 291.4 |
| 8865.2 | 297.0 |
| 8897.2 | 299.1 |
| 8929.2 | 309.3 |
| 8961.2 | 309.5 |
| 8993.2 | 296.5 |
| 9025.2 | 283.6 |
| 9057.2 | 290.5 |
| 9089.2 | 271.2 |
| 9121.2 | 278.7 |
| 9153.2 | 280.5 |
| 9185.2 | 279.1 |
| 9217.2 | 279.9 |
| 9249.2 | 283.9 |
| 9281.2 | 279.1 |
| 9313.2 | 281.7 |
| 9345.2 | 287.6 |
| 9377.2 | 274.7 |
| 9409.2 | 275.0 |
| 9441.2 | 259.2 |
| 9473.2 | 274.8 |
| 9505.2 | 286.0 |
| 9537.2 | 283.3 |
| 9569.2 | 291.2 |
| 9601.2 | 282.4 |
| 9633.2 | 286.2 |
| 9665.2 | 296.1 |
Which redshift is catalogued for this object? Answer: 0.184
